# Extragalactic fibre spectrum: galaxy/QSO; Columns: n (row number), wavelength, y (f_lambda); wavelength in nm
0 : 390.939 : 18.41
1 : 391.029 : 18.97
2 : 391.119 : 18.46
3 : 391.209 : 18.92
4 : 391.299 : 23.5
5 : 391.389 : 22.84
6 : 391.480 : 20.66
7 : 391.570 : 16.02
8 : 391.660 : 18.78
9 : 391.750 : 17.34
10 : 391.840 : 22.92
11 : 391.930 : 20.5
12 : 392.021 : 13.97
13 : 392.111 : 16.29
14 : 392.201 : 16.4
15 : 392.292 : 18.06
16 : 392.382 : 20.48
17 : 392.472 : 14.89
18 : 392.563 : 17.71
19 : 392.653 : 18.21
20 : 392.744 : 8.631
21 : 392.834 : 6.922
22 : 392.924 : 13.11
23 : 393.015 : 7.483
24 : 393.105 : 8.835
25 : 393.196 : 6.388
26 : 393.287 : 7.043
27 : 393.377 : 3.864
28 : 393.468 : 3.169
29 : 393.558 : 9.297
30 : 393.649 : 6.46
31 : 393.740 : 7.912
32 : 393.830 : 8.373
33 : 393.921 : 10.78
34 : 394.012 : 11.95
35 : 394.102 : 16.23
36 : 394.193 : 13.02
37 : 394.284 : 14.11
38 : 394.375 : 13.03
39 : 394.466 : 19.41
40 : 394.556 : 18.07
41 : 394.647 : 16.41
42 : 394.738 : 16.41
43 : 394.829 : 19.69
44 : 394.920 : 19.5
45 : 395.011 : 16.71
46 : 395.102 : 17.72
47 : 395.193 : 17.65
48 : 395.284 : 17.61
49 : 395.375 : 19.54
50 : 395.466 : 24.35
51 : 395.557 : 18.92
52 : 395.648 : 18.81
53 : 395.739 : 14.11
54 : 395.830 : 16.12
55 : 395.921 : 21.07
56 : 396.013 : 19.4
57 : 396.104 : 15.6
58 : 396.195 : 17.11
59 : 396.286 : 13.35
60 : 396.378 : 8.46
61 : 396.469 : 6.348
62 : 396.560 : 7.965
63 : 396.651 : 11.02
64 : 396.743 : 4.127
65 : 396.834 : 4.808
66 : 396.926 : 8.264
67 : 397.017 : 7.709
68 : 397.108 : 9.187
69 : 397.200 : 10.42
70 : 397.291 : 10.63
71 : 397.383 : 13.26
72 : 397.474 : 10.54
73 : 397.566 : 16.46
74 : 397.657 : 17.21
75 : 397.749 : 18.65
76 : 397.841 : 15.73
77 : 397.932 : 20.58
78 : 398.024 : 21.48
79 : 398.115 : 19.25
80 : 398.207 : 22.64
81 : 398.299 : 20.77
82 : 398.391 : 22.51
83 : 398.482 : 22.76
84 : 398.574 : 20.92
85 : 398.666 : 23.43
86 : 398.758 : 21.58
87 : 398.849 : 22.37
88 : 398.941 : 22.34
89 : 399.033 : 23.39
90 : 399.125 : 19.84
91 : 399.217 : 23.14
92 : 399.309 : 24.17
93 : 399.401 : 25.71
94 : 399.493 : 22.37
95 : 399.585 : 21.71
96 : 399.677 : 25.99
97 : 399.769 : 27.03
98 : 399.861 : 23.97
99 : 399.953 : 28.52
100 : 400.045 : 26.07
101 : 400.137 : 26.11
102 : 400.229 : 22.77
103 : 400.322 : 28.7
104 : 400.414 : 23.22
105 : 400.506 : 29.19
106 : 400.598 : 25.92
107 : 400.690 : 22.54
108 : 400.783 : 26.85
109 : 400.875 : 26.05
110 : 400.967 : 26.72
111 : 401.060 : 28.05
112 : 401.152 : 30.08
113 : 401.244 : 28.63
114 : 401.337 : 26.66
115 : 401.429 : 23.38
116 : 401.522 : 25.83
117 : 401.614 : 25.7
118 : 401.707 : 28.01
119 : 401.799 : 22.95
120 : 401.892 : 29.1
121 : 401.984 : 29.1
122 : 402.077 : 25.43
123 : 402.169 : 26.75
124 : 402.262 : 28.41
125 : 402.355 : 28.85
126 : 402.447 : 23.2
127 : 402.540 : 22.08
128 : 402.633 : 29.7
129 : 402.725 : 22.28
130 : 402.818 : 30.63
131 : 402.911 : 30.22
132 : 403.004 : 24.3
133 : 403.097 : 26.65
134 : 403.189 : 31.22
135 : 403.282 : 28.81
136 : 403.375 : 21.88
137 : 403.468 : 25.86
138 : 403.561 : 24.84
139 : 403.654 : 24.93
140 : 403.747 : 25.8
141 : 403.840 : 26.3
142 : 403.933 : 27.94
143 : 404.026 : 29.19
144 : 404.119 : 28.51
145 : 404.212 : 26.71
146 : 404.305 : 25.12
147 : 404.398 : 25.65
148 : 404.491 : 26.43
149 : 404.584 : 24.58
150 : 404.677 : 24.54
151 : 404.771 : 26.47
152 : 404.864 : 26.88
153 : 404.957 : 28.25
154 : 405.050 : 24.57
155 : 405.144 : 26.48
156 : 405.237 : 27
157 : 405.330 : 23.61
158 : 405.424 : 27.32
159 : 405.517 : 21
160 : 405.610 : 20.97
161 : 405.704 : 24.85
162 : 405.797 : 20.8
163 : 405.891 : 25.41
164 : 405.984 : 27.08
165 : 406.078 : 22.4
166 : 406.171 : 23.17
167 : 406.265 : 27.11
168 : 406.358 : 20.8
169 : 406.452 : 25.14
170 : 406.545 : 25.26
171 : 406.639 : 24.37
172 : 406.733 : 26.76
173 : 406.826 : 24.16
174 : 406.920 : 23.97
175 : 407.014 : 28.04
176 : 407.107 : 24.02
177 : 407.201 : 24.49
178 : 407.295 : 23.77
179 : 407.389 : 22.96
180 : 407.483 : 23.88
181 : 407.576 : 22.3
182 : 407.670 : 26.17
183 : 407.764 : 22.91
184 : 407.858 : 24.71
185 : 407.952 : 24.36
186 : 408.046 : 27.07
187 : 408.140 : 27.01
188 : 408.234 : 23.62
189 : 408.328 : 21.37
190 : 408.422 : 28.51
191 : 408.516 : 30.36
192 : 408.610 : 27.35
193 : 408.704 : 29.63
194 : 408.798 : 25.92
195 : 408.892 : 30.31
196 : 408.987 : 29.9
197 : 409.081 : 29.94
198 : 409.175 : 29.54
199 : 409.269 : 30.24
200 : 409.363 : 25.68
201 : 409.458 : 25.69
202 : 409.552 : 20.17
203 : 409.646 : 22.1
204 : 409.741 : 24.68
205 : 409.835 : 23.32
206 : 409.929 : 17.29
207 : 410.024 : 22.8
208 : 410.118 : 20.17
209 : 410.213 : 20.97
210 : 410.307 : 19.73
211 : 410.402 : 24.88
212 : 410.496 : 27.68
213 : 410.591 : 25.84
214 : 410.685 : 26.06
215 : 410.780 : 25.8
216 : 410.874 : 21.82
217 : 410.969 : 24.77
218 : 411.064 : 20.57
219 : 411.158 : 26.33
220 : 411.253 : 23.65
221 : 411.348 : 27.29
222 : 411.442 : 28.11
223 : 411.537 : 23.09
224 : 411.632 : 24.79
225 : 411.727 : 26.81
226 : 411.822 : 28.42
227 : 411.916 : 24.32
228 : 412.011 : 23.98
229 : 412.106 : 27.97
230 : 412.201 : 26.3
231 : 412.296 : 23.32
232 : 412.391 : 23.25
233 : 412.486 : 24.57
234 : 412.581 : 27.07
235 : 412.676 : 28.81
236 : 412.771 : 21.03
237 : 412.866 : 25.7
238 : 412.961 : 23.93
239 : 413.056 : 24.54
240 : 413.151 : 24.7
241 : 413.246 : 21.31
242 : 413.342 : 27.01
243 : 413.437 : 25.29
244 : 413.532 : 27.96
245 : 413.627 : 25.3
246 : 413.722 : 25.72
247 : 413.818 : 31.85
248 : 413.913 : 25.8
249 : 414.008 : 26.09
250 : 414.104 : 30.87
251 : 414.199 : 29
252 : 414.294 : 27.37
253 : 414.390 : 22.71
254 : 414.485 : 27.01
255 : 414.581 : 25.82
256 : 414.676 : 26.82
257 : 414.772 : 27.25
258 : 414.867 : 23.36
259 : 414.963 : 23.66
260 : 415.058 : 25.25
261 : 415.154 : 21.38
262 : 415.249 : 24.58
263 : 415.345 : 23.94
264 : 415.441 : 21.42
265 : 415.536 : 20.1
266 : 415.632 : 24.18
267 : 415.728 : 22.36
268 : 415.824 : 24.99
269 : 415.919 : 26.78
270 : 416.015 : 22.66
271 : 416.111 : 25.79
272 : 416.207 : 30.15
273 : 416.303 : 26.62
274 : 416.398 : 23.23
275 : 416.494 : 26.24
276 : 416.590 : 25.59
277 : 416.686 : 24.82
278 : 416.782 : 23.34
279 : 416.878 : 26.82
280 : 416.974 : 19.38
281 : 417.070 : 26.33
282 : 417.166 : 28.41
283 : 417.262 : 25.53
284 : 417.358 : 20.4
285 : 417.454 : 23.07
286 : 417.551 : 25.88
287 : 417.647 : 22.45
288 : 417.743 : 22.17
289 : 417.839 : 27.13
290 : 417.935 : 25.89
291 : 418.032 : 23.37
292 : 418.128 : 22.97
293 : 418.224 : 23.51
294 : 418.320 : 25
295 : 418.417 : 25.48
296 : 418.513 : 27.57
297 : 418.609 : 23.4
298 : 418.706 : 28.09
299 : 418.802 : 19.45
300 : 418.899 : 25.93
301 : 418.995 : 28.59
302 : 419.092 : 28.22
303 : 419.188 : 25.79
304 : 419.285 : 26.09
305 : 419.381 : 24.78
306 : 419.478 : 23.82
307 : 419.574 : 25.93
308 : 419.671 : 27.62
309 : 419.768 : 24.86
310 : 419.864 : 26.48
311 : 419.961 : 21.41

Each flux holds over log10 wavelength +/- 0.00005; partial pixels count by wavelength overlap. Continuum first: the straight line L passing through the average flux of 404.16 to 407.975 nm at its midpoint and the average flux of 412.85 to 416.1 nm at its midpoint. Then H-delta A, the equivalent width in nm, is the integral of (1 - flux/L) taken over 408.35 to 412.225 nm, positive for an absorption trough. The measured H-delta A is -0.07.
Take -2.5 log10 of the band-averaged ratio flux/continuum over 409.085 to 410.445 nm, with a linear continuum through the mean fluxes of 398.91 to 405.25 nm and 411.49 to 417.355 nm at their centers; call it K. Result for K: 0.09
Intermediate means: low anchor 26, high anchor 25.3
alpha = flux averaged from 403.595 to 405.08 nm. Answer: 26.4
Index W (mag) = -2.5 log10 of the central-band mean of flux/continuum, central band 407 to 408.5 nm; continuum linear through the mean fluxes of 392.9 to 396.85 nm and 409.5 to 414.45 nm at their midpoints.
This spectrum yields -0.13 mag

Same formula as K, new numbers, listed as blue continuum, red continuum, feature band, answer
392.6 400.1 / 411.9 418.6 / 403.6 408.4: -0.21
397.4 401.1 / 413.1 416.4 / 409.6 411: 0.07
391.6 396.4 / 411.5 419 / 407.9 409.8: -0.21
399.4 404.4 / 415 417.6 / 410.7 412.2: -0.01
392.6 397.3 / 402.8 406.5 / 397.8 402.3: -0.25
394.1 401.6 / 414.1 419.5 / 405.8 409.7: -0.15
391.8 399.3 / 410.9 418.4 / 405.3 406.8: -0.17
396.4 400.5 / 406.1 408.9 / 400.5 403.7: -0.24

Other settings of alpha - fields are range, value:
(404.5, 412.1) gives 25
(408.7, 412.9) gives 25.1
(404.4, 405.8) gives 25.1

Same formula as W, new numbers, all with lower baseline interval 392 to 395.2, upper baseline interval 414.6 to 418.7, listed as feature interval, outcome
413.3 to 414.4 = -0.176 mag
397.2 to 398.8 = -0.203 mag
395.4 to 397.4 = 0.126 mag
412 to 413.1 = -0.117 mag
